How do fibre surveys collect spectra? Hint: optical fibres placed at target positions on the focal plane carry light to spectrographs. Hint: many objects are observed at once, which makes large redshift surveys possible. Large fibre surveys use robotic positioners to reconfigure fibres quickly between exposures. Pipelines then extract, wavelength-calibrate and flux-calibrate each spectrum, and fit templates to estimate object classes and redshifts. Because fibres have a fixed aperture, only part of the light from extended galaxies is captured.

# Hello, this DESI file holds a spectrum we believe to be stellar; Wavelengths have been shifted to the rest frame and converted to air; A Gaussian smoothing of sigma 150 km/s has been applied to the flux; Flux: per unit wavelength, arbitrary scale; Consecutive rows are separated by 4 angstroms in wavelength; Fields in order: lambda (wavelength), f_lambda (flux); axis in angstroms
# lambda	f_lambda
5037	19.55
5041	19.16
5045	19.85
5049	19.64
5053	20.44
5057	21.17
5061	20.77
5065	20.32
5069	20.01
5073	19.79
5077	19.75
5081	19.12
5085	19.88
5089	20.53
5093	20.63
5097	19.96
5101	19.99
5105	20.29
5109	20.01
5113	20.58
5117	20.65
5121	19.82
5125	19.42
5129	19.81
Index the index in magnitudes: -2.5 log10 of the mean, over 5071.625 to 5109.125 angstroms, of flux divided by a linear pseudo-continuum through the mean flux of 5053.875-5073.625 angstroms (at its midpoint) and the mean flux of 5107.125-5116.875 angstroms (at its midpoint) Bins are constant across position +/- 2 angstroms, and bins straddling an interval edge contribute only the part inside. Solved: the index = 0.02 mag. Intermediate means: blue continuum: 20.5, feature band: 20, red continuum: 20.4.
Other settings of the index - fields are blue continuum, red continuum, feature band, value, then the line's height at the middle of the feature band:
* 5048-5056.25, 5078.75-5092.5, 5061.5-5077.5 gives 0.00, 20.1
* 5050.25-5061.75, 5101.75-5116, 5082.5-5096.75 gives 0.01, 20.4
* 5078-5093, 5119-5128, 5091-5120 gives -0.03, 19.8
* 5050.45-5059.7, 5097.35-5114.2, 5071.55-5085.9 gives 0.05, 20.5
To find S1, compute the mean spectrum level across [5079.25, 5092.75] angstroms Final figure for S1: 20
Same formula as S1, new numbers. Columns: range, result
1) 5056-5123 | 20.2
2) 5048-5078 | 20.3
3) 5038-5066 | 20.2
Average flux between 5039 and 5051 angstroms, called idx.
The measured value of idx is 19.6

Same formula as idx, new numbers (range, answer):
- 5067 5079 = 19.8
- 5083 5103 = 20.2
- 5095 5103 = 20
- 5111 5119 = 20.6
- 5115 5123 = 20.2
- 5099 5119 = 20.3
